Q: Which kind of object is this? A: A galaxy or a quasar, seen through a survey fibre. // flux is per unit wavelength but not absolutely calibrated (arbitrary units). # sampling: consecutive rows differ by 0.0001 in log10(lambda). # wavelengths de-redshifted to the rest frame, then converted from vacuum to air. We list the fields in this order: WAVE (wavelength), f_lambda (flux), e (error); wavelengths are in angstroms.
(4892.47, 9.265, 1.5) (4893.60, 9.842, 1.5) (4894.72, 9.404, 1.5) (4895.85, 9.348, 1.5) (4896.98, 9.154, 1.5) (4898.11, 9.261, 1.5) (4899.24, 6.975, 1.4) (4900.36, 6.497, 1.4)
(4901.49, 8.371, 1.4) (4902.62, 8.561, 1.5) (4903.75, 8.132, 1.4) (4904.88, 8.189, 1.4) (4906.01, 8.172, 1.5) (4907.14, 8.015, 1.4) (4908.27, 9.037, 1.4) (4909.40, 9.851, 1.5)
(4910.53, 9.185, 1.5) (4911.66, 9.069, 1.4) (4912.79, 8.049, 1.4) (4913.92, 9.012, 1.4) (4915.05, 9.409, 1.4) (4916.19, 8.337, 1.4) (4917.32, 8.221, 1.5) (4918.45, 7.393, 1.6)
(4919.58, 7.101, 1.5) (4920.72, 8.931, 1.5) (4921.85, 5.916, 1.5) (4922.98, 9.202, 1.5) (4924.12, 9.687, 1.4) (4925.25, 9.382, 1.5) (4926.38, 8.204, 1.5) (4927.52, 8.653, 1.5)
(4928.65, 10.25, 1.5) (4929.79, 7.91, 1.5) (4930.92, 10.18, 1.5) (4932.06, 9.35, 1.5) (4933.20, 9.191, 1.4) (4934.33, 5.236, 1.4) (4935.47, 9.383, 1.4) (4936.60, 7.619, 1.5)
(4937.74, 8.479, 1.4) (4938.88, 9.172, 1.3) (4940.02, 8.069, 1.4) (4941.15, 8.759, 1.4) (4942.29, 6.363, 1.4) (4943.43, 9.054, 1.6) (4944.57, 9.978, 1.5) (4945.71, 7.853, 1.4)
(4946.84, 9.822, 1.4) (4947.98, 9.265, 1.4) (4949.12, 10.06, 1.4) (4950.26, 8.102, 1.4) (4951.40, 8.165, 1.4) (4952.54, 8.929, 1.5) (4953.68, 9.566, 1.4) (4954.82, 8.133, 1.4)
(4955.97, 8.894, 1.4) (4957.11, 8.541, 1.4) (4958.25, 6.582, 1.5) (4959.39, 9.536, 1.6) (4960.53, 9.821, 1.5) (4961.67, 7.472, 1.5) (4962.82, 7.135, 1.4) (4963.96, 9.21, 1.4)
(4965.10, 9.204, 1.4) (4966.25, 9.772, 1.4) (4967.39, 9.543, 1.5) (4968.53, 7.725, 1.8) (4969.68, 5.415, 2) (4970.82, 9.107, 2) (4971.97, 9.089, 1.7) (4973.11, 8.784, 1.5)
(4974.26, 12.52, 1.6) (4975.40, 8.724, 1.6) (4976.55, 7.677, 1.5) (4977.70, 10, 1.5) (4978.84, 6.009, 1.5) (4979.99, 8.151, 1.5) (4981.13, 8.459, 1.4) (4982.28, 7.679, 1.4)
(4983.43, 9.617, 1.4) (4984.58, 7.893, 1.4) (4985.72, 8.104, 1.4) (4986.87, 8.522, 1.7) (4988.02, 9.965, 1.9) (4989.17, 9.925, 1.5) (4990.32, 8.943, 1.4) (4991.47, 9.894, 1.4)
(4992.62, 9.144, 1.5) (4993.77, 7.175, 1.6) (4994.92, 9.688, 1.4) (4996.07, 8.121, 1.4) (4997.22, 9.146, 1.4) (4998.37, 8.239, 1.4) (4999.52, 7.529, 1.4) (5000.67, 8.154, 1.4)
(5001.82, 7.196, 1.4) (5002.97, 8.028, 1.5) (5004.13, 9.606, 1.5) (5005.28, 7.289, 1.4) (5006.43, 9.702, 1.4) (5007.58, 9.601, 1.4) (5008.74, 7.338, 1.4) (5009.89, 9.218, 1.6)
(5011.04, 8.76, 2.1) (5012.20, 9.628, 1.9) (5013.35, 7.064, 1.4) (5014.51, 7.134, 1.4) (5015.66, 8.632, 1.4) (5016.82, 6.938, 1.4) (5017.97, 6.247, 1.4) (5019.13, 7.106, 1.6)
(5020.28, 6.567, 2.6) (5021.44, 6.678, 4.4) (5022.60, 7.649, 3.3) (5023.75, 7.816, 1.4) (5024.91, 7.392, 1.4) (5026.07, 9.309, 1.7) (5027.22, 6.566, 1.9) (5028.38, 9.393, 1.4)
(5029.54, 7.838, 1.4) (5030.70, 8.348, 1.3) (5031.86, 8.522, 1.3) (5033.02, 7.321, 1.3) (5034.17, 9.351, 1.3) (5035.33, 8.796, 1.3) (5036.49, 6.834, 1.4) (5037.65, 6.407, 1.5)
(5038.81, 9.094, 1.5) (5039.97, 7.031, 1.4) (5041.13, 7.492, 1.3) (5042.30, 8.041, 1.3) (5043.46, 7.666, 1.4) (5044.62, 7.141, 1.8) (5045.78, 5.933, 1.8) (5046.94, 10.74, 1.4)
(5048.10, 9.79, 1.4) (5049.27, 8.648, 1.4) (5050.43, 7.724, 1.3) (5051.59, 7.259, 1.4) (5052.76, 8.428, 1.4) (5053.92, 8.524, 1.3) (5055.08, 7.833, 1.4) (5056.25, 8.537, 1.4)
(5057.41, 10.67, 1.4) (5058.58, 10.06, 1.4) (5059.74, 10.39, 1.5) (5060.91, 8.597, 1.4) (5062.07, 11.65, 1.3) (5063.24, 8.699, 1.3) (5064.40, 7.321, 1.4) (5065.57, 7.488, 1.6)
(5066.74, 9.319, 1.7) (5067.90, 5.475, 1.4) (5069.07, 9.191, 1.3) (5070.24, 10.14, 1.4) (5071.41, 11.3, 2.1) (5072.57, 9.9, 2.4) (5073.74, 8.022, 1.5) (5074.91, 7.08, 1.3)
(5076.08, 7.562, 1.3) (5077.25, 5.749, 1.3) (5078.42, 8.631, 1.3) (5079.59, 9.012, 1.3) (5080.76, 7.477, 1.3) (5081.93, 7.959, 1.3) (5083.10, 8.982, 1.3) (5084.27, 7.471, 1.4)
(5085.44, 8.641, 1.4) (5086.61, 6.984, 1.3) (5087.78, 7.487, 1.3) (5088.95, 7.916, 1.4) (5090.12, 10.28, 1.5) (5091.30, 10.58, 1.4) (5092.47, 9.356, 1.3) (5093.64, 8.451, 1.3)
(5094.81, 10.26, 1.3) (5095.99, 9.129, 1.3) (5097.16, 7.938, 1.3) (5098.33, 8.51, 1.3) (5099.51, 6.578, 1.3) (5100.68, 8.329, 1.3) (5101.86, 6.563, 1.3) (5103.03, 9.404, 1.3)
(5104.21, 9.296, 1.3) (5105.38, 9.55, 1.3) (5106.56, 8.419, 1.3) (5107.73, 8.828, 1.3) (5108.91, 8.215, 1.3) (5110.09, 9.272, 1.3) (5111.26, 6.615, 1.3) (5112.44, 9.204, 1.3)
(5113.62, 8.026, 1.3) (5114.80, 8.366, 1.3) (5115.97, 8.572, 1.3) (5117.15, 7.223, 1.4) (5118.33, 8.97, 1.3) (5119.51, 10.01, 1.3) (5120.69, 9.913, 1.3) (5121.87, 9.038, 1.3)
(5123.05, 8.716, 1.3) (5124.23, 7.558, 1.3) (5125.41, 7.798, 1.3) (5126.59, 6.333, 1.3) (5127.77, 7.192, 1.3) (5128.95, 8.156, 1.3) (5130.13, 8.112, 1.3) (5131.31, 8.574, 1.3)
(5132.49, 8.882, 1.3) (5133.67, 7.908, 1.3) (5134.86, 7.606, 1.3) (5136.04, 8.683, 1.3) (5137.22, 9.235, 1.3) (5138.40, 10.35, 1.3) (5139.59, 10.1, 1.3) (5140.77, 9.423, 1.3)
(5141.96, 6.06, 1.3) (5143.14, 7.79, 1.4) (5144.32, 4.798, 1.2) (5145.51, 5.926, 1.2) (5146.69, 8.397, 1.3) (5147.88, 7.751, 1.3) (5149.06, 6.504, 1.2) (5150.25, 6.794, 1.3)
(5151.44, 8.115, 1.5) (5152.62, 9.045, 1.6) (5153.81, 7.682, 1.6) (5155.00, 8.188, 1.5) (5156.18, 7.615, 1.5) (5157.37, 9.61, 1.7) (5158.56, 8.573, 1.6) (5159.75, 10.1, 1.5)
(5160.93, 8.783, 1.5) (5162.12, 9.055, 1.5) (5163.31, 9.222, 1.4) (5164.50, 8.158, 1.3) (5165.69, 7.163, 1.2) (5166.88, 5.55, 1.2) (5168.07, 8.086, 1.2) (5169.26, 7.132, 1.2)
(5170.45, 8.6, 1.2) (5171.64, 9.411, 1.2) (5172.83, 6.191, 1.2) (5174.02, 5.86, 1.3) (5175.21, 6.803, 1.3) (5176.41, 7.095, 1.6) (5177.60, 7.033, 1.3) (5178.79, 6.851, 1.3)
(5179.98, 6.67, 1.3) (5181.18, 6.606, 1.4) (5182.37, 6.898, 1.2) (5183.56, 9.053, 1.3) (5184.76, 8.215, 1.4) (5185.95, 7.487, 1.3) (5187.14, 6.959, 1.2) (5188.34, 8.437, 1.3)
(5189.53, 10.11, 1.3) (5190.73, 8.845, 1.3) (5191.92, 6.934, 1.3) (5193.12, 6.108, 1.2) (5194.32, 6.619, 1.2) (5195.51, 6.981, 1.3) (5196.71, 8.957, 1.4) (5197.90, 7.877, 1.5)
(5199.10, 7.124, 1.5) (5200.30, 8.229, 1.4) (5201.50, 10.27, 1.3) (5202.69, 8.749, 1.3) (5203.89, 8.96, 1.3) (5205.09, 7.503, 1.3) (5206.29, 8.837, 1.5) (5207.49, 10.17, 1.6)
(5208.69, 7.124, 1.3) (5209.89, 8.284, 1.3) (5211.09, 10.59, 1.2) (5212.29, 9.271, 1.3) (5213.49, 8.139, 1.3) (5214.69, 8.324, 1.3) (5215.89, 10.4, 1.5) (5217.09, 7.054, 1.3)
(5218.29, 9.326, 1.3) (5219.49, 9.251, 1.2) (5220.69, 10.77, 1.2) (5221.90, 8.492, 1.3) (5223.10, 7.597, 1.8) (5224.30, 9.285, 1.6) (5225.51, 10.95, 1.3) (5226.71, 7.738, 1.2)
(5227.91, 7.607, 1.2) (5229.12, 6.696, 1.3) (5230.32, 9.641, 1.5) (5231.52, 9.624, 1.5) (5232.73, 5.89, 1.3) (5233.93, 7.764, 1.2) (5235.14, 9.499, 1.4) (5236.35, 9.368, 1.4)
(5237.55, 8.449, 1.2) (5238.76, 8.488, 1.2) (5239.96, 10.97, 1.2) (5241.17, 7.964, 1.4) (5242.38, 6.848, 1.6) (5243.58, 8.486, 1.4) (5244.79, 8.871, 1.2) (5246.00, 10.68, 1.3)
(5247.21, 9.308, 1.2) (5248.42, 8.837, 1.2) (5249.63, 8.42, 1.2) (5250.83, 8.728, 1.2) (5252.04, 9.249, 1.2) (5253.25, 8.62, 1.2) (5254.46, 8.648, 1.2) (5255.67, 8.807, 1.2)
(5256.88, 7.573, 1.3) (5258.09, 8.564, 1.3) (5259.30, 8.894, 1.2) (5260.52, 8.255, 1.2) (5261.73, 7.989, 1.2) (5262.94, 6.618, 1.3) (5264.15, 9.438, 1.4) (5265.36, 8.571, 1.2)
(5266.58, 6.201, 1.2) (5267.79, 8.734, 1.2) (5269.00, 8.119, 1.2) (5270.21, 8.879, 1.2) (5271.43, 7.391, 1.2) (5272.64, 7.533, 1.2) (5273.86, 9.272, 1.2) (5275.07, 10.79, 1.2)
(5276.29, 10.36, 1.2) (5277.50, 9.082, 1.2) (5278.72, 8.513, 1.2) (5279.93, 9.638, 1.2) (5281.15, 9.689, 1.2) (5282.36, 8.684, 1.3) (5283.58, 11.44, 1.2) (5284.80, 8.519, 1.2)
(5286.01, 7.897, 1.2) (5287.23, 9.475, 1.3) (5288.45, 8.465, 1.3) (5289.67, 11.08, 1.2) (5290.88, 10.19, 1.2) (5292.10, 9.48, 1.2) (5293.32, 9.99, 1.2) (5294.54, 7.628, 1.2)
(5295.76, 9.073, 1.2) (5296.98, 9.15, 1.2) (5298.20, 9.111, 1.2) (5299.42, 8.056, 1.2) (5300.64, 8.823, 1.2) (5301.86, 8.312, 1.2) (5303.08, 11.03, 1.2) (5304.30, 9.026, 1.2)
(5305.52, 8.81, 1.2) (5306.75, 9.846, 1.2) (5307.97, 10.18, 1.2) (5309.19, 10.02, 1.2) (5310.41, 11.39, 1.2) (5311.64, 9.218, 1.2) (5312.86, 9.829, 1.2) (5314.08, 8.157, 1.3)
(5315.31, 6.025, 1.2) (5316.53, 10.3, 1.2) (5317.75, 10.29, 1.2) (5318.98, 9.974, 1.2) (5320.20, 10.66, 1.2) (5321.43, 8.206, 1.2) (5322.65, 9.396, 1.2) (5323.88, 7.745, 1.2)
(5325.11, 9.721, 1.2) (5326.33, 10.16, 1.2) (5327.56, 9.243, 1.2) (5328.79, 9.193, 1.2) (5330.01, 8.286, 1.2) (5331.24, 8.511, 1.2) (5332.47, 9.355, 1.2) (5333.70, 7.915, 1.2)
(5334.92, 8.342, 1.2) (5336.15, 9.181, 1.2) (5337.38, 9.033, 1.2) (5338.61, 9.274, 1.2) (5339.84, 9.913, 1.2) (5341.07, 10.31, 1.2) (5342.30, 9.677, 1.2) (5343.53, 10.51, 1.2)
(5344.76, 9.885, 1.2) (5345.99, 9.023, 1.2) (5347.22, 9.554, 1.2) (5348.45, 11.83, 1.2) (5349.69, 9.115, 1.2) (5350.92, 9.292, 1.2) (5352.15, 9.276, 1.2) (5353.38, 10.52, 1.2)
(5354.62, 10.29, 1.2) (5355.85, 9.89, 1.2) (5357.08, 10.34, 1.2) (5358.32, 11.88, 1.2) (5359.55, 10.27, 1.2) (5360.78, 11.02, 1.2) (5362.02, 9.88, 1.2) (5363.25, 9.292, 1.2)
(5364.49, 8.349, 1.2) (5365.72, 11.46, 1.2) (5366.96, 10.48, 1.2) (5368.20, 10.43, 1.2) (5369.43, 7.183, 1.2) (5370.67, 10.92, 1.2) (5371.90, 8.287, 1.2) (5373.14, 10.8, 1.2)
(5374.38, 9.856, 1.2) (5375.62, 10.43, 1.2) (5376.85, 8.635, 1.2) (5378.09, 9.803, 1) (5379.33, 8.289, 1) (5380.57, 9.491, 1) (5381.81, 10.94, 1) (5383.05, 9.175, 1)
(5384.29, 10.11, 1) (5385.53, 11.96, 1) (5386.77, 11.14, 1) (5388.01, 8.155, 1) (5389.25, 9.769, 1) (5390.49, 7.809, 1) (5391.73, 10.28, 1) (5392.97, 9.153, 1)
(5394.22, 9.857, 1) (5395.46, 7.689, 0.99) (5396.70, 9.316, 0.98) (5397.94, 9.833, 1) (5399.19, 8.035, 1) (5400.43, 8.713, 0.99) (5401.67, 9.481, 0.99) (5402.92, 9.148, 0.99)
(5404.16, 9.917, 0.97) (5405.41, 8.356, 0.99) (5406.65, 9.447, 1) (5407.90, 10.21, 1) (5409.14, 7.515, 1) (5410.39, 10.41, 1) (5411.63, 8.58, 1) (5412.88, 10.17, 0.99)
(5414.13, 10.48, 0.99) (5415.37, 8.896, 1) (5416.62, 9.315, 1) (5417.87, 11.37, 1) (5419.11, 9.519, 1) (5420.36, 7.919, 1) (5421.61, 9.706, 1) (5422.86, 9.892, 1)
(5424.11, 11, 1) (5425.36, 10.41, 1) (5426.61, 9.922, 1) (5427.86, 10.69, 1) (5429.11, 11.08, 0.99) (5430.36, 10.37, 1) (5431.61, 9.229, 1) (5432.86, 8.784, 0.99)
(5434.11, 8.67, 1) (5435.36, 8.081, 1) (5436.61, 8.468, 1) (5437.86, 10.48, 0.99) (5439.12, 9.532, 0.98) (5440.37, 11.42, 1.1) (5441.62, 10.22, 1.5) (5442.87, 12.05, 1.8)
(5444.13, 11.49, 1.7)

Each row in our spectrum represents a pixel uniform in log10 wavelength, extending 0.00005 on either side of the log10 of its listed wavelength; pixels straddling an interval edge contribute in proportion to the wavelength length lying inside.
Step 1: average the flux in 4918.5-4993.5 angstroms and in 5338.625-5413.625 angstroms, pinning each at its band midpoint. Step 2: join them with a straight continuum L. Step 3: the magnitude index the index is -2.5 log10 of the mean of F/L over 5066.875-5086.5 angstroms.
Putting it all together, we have 0.08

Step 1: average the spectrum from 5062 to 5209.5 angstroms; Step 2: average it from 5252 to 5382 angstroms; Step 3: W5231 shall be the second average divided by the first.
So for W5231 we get 1.14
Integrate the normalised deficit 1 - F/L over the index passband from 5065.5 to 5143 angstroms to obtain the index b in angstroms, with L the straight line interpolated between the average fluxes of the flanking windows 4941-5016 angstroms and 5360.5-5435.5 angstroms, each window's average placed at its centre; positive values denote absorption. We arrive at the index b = 4.0 angstroms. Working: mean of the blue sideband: 8.61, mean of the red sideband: 9.59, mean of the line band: 8.45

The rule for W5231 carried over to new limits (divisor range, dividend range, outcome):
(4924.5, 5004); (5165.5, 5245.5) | 0.95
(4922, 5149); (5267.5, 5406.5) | 1.12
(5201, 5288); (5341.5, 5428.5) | 1.11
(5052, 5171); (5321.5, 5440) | 1.14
